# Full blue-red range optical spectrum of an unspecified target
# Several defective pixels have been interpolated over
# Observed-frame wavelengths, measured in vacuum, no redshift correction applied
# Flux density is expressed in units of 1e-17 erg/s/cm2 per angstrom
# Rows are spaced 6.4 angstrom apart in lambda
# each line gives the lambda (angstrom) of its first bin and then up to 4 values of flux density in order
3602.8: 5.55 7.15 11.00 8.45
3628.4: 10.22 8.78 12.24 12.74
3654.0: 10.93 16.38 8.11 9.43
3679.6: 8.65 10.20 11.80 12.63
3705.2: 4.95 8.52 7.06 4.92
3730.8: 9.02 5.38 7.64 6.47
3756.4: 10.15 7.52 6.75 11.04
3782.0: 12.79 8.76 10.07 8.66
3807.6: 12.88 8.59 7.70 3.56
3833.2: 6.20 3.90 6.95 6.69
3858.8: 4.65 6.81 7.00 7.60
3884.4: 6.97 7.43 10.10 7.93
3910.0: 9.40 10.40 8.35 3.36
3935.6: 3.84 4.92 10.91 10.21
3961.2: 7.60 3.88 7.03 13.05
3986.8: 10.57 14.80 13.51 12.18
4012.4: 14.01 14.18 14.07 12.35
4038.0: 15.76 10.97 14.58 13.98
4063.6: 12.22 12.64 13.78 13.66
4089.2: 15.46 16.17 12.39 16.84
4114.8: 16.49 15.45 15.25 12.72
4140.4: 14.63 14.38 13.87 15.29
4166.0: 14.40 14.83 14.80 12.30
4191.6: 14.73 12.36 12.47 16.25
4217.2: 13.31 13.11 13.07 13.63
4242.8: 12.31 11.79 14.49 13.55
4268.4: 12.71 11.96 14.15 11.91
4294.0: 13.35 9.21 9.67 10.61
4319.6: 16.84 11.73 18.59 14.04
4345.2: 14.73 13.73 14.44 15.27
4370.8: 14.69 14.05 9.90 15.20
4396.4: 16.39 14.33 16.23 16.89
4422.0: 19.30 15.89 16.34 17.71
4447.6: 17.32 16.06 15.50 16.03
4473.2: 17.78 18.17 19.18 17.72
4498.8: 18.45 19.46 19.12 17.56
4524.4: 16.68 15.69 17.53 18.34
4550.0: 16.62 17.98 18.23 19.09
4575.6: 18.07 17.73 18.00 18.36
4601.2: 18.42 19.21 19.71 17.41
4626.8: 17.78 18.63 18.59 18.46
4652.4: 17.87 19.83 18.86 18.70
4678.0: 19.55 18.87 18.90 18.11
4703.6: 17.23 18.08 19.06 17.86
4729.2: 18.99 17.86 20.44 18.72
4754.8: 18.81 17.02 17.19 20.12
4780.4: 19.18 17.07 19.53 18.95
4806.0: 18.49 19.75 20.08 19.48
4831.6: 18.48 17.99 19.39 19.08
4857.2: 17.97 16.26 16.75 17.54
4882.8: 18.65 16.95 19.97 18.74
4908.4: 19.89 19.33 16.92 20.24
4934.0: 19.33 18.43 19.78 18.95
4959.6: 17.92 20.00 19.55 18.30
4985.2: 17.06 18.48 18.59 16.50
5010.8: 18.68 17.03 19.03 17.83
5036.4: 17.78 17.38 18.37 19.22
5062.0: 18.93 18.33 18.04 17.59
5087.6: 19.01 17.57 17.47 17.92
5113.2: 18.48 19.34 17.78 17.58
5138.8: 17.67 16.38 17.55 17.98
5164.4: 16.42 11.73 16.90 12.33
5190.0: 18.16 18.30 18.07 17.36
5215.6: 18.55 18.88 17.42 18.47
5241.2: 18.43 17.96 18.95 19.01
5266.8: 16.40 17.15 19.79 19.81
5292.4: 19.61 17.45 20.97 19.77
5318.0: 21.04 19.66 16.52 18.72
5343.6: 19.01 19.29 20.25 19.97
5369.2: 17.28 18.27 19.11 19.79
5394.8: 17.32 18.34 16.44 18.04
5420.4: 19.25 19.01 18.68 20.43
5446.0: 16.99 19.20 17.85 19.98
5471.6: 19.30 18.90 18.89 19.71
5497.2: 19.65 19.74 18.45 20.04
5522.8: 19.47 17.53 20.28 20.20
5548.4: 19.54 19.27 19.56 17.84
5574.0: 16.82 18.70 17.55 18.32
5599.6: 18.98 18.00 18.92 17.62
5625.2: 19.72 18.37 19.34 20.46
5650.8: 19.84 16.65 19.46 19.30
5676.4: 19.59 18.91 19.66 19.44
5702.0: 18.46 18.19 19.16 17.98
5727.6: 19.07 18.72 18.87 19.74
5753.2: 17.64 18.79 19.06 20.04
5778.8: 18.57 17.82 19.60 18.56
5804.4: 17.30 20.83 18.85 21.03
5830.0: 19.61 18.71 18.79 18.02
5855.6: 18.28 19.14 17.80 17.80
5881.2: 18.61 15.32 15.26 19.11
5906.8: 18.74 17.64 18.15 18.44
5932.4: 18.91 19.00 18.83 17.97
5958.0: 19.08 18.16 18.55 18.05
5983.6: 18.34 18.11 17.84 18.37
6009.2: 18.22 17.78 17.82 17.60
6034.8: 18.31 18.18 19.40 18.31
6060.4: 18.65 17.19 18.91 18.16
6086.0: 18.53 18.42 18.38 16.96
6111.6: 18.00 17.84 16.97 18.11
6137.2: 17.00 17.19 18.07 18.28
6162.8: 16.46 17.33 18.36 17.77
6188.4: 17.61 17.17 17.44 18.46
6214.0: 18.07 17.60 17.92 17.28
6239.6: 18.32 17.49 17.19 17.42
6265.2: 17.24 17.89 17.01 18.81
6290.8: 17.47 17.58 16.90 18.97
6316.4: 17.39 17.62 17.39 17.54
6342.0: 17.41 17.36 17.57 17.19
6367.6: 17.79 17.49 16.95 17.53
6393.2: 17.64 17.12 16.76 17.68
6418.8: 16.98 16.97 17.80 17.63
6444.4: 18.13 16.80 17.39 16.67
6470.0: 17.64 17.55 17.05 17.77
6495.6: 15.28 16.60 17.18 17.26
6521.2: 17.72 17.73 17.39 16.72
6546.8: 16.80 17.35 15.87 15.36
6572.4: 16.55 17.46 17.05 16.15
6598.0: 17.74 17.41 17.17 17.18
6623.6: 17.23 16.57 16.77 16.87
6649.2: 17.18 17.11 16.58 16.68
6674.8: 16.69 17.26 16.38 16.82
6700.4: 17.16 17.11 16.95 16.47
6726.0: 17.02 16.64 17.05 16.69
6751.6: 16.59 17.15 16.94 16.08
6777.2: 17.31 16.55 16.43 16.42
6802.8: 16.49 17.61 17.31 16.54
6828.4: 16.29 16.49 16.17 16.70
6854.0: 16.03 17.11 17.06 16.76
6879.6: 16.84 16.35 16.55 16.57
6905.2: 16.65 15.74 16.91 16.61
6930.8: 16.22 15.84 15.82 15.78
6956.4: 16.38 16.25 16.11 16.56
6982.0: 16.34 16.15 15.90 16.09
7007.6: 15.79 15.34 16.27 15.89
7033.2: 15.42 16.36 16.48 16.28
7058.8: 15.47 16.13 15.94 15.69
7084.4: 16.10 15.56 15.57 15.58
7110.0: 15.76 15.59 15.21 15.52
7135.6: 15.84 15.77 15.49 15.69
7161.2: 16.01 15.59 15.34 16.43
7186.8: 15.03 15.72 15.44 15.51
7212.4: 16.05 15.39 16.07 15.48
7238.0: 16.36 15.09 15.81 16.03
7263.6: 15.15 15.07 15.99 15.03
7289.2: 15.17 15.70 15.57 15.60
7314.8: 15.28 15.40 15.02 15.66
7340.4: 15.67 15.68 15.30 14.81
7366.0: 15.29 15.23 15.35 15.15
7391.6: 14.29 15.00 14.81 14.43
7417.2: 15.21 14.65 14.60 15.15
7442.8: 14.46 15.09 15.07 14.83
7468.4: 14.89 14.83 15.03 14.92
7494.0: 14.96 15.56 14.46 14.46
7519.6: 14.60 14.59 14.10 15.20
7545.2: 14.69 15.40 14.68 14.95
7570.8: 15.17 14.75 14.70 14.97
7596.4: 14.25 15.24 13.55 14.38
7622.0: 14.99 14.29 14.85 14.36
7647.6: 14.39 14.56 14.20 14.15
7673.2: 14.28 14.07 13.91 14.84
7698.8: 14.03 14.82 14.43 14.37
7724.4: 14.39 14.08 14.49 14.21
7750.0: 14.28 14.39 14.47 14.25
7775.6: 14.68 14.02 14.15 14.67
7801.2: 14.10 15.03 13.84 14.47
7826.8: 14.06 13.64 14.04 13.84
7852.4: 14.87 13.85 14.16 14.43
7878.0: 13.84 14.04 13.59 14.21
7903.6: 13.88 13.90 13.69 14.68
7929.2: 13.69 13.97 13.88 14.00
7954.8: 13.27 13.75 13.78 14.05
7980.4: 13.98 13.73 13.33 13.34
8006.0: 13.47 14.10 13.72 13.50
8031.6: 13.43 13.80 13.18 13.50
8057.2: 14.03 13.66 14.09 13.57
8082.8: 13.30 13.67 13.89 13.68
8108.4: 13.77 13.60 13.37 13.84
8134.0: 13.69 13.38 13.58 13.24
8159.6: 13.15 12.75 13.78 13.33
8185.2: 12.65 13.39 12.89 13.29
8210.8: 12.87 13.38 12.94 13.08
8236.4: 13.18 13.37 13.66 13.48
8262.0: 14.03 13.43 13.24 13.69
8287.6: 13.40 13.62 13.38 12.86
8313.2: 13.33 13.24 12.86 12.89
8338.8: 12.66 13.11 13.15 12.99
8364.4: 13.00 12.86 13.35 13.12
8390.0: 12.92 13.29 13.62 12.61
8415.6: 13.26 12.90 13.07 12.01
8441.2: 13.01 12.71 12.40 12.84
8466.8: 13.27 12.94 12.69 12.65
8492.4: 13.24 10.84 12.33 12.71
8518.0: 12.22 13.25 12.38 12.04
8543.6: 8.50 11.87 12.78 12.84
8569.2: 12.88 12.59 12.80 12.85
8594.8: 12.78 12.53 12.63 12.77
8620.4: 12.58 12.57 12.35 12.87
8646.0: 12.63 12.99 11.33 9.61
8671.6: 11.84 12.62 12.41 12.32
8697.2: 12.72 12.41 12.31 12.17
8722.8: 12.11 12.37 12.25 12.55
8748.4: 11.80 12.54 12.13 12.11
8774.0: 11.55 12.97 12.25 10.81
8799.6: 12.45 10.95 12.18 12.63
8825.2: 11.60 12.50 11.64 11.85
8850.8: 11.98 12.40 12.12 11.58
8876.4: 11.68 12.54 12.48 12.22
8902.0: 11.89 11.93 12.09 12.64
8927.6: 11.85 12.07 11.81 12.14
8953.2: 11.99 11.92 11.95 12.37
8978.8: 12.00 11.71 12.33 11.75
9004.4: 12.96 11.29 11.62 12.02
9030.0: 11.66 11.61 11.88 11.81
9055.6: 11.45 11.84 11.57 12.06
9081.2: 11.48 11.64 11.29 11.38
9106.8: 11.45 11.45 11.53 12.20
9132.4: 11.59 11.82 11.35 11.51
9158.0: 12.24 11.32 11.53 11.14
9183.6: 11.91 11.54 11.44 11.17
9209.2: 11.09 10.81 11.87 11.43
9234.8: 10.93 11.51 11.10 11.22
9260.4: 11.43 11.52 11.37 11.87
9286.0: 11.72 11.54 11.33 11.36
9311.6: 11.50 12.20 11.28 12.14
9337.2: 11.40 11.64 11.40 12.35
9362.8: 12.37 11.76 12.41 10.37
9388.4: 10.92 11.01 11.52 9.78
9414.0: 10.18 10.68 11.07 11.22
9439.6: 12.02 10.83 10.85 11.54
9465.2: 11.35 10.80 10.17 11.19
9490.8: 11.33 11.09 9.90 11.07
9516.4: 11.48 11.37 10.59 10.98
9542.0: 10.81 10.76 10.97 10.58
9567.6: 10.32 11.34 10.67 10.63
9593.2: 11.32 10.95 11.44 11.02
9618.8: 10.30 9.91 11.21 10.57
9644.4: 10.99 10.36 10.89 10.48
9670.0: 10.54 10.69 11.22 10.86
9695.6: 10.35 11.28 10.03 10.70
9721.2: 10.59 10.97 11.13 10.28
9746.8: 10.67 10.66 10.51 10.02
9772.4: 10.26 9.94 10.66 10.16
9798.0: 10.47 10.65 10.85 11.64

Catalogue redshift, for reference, 0.000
